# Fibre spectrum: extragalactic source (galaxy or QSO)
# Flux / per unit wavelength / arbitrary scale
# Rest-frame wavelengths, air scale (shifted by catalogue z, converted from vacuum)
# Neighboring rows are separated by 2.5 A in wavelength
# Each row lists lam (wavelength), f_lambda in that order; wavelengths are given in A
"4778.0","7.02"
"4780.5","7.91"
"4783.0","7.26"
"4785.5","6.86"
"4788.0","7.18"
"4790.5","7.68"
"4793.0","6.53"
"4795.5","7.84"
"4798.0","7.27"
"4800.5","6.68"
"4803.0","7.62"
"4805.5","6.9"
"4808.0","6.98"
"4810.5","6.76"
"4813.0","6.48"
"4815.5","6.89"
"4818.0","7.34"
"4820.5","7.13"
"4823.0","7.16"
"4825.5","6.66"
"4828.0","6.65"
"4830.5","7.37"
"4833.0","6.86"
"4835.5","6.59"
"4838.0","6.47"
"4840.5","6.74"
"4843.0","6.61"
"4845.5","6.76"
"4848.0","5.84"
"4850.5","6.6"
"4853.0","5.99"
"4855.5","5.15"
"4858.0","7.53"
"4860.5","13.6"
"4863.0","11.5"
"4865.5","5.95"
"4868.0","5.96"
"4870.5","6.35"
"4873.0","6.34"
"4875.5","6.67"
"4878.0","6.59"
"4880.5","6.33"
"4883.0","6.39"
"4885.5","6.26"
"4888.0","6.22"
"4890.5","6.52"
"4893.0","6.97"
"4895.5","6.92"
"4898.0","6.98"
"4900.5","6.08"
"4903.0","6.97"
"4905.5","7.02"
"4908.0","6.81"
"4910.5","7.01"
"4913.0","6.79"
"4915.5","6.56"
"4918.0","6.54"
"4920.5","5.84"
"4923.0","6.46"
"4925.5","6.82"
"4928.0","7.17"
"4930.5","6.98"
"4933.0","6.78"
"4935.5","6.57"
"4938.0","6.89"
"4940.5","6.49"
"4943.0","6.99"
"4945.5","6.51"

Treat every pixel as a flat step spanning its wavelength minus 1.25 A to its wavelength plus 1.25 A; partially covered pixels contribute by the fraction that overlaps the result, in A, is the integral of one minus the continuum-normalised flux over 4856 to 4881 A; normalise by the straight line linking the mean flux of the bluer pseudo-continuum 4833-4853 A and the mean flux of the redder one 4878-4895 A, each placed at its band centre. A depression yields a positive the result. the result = -4.5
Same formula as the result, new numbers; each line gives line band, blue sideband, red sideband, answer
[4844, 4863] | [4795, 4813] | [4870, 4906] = -2.4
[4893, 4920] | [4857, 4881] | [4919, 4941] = 1.2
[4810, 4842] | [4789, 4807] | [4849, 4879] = 1.8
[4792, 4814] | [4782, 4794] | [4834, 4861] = 0.1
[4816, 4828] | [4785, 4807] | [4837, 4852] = -0.4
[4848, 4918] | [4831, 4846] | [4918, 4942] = -2.7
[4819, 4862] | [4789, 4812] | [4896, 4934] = -0.5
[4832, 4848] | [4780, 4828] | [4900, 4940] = 0.8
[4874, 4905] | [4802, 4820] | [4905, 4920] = 0.9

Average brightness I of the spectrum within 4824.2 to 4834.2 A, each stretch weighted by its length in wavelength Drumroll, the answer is 6.89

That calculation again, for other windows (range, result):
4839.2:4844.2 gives 6.67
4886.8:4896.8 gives 6.66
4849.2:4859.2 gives 6.31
